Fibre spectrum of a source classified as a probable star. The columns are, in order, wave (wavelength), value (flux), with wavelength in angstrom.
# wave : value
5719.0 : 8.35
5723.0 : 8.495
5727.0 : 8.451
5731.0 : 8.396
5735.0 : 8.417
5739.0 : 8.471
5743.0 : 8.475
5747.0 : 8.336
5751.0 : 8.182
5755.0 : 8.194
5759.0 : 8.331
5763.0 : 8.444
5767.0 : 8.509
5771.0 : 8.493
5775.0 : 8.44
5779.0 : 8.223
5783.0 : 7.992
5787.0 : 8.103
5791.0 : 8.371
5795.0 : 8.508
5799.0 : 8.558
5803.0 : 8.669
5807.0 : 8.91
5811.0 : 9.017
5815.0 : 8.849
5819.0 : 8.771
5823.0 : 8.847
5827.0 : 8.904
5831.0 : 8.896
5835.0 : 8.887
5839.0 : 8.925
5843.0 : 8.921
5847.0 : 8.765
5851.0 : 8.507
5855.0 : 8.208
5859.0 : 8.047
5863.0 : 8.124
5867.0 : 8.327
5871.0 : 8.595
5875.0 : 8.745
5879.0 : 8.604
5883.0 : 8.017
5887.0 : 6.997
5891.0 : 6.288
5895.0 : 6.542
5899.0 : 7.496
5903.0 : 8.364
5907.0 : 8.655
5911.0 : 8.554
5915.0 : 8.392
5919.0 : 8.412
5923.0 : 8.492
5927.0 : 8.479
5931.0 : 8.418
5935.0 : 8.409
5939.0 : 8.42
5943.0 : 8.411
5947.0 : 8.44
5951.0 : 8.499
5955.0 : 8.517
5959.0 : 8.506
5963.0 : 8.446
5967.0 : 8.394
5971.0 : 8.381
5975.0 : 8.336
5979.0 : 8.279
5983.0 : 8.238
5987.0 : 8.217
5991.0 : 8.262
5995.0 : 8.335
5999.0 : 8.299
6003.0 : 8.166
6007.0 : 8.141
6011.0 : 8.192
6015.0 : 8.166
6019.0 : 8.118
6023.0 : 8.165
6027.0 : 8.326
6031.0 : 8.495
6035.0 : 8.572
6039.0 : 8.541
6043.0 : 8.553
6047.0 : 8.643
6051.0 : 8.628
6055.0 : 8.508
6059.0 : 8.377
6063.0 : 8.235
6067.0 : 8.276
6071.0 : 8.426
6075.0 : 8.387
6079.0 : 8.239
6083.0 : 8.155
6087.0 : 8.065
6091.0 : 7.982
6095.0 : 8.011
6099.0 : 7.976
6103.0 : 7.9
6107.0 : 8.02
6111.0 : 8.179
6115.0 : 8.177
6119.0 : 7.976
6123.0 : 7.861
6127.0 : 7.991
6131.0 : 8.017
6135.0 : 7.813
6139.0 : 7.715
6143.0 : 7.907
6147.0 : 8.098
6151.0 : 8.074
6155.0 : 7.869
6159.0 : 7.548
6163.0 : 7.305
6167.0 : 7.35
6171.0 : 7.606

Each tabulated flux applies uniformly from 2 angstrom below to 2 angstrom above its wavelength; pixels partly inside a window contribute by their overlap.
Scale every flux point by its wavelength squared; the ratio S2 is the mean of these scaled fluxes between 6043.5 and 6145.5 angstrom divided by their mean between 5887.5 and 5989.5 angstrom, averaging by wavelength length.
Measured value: 1.04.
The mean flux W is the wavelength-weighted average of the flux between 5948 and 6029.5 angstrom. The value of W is 8.3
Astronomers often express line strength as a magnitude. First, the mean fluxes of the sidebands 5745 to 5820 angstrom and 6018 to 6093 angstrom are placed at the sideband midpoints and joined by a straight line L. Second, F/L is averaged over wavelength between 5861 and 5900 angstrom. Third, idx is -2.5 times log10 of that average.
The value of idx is 0.086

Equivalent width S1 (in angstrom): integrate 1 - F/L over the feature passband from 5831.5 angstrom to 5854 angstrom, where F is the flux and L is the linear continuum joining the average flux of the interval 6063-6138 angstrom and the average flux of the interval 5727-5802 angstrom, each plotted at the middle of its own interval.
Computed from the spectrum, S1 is -1.3 angstrom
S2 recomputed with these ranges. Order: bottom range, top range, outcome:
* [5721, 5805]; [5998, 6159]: 1.08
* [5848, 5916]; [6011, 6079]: 1.10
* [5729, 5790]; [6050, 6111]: 1.10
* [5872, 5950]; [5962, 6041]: 1.05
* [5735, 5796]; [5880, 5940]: 1.01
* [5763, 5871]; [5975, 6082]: 1.05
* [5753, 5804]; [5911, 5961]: 1.07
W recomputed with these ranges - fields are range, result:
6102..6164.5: 7.91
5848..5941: 8.14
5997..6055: 8.36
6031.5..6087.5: 8.41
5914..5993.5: 8.4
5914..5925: 8.44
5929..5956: 8.44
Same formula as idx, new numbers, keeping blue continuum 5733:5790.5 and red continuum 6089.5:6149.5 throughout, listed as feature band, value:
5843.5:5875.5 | -0.02 mag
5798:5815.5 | -0.07 mag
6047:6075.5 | -0.05 mag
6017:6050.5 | -0.05 mag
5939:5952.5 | -0.04 mag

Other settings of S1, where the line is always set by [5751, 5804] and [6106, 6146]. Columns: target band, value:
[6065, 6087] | -0.69 angstrom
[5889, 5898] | 1.85 angstrom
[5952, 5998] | -1.24 angstrom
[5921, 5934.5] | -0.44 angstrom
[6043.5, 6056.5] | -0.87 angstrom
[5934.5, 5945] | -0.30 angstrom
